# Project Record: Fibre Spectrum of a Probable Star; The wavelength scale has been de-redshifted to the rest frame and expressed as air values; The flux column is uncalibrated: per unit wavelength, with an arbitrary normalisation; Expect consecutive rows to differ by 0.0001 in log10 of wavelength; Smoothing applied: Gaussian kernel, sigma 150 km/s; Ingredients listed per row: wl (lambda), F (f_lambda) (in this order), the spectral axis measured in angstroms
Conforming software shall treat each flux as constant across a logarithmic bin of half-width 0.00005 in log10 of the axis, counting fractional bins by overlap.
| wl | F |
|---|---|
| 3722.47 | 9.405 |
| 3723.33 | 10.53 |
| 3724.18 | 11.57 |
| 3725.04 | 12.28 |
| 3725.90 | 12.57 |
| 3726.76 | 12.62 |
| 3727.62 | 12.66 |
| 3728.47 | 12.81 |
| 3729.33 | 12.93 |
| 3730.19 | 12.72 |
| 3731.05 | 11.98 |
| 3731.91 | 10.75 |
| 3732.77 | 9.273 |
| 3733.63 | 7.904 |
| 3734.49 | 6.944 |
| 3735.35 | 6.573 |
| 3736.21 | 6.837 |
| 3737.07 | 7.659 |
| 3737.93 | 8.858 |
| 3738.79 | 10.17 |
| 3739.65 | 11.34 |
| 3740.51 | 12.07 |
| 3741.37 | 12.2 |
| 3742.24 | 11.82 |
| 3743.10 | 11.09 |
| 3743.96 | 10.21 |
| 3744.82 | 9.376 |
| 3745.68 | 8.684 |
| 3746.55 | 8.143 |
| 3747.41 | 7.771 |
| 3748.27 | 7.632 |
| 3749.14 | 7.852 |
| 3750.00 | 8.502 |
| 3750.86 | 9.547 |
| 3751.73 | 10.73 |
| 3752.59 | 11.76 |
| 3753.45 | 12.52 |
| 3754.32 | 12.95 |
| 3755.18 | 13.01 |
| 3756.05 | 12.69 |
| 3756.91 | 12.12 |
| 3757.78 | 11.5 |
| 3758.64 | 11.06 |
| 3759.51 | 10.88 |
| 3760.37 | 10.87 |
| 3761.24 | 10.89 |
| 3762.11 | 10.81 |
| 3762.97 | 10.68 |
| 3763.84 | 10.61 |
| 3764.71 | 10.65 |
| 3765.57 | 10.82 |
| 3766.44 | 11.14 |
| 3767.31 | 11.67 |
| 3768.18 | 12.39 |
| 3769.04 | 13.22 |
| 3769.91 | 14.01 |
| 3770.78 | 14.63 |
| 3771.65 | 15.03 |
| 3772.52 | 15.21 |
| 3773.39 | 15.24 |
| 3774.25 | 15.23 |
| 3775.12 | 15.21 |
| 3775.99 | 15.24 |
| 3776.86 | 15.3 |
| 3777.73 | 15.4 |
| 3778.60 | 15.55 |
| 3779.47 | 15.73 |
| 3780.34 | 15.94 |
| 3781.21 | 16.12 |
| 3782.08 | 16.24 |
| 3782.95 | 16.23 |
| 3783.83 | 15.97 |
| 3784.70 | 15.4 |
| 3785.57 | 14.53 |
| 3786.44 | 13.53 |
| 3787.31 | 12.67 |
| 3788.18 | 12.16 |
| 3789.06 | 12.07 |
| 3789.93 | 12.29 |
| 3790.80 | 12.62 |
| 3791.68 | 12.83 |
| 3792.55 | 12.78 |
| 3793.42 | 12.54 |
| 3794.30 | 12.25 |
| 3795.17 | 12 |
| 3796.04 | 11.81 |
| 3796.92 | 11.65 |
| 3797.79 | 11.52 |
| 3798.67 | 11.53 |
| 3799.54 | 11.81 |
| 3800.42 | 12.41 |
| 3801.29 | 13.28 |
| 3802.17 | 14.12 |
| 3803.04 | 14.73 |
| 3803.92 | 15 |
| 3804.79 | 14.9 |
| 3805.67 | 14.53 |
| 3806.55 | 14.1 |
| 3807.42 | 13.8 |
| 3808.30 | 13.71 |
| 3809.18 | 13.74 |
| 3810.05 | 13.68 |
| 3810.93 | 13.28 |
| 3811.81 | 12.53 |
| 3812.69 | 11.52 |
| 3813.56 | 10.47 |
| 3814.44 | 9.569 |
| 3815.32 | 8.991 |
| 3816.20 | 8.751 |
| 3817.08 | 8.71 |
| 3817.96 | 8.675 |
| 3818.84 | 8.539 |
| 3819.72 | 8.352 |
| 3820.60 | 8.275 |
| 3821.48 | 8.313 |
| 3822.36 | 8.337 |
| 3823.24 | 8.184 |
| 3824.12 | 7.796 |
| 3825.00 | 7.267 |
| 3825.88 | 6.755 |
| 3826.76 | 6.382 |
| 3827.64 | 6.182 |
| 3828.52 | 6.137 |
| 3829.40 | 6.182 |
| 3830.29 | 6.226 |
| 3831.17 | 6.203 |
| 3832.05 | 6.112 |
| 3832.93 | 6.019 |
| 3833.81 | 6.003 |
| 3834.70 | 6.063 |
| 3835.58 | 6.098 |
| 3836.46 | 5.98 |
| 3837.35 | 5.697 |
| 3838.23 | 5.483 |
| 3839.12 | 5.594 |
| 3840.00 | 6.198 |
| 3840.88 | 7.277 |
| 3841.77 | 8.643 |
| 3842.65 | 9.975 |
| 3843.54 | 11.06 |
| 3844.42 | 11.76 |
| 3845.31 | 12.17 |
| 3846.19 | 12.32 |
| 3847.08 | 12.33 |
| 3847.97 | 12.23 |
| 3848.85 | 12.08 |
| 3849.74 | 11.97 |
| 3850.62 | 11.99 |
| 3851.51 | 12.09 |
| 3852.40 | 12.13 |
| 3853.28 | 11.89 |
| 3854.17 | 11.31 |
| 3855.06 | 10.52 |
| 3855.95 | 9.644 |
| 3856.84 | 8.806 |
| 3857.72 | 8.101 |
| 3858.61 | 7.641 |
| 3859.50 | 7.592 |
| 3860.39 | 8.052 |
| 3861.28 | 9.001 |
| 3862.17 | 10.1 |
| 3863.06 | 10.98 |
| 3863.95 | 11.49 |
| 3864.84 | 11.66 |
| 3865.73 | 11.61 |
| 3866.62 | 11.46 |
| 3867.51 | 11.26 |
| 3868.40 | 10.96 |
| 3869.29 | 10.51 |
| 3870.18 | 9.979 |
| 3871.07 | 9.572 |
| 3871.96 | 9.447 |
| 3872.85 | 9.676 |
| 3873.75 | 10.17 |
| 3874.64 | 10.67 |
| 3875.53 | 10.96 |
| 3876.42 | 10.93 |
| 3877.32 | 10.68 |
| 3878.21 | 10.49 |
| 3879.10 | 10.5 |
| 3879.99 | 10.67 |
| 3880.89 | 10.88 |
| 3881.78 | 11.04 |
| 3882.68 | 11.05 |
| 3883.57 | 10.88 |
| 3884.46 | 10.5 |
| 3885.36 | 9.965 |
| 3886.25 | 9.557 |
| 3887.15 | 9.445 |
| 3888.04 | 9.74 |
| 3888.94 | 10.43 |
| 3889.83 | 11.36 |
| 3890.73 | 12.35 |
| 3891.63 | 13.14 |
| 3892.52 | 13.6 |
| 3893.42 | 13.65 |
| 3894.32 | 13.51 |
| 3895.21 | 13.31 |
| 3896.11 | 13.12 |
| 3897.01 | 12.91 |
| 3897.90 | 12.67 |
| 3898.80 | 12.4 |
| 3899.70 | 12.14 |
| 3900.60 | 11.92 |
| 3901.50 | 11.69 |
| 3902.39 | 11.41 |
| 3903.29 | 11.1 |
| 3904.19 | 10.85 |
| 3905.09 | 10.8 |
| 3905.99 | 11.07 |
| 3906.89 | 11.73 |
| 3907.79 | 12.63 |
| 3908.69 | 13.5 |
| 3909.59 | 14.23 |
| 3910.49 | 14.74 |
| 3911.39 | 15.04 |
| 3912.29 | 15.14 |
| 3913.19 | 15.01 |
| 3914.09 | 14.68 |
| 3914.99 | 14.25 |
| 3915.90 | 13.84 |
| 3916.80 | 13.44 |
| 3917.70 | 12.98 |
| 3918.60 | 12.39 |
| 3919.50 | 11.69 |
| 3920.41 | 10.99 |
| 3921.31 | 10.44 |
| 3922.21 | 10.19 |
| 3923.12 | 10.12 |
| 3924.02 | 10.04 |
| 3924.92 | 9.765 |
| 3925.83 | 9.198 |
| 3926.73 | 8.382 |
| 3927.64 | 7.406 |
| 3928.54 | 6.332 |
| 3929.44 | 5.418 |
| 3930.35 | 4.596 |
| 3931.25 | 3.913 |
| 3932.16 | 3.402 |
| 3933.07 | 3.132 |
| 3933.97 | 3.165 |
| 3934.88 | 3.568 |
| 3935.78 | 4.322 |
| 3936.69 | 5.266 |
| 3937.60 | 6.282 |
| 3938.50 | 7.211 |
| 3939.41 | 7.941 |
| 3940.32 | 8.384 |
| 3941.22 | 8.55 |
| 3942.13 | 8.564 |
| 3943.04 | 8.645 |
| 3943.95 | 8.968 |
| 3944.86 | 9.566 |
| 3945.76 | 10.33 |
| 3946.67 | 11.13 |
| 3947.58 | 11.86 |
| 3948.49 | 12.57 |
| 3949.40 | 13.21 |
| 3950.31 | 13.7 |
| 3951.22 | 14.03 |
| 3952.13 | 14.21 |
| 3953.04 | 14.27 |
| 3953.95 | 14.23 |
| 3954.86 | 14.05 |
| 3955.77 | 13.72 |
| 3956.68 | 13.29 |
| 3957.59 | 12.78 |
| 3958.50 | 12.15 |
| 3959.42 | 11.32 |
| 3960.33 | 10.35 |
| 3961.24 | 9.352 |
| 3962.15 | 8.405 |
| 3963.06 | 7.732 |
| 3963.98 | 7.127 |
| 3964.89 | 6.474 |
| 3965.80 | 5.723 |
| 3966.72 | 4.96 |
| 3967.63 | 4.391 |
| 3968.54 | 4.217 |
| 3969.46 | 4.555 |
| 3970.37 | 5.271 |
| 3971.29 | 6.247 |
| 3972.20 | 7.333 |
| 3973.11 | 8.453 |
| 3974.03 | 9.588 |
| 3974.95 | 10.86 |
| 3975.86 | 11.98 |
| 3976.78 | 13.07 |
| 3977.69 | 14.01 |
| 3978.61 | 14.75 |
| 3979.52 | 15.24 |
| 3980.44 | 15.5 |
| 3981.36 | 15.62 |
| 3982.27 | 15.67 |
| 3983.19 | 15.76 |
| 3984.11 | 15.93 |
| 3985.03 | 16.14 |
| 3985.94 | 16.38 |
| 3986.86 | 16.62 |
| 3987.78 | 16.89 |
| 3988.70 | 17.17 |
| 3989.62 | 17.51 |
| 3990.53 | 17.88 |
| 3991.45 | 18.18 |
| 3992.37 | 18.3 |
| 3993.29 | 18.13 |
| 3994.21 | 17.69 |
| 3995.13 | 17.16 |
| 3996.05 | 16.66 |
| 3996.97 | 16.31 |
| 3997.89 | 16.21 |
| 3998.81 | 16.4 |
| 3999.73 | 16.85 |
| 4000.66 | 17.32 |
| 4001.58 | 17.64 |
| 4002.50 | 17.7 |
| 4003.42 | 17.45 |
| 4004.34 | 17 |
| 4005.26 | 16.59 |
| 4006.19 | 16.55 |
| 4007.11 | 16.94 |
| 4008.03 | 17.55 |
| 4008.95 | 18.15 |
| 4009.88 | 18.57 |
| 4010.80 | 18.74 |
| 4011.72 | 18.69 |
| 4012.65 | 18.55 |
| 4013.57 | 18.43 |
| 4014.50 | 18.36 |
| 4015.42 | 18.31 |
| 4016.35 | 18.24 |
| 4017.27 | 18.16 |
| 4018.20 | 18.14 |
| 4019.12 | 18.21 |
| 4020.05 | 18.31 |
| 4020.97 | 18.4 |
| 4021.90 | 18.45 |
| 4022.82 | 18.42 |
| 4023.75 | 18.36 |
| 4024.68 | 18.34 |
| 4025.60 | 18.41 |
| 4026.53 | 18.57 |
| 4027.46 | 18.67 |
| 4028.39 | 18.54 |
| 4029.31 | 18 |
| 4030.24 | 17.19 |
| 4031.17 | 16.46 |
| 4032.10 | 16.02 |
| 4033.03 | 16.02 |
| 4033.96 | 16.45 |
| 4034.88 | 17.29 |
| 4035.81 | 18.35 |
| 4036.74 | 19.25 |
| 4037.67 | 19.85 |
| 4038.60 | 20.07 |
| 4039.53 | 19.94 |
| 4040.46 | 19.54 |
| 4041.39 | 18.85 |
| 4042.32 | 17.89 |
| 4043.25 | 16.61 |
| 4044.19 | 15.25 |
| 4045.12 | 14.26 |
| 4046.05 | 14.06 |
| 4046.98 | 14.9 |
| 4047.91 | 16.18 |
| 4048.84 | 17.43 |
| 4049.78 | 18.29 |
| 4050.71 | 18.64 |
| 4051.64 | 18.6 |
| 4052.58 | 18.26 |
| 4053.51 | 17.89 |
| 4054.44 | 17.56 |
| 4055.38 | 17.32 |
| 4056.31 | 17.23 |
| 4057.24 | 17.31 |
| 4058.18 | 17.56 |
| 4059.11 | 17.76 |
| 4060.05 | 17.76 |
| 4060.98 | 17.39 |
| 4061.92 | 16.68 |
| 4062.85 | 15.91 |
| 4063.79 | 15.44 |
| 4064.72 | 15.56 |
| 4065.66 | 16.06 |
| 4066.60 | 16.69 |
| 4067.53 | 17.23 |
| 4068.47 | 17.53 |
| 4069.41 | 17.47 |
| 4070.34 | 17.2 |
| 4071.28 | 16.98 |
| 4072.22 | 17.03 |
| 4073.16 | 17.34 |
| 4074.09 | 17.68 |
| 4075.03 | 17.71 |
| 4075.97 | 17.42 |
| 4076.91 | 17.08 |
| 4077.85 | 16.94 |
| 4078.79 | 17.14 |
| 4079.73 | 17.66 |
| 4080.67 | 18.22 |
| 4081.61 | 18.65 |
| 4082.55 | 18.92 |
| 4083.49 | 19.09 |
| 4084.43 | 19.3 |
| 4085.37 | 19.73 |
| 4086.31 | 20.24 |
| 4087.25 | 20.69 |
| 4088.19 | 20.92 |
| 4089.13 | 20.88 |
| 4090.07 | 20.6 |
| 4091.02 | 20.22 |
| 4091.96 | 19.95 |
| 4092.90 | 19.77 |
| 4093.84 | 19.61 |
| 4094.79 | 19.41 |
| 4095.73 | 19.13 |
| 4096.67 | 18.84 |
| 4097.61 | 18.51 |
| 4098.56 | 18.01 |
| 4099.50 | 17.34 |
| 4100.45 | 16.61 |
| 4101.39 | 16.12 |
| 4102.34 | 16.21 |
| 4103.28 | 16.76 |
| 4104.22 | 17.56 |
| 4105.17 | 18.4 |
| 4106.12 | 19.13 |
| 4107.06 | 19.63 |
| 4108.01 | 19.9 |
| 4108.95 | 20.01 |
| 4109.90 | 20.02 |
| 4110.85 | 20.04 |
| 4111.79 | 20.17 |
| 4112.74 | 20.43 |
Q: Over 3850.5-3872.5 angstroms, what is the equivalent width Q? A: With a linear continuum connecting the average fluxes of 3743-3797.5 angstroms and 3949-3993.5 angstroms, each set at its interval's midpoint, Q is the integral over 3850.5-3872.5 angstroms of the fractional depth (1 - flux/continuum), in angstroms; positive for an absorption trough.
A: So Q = 3.73 angstroms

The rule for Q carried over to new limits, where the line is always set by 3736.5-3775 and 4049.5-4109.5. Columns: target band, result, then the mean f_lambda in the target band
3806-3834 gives 7.8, 9.07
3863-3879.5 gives 3.7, 10.7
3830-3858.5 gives 8.9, 9.07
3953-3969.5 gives 6.5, 9.42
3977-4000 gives -0.4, 16.5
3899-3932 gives 7.9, 11.1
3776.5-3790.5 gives -3.3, 14.7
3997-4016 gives -1.2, 17.6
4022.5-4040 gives -1.0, 18.1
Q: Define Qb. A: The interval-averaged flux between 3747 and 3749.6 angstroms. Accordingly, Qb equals 7.76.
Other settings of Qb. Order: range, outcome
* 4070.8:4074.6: 17.3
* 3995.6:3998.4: 16.4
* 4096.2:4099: 18.4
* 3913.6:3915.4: 14.5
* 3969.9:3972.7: 6.33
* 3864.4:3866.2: 11.6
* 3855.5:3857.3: 9.23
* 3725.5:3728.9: 12.7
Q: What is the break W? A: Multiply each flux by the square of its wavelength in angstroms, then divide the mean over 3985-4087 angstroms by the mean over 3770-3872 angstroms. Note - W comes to 1.8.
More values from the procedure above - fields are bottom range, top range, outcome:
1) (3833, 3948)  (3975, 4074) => 1.82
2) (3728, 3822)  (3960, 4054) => 1.48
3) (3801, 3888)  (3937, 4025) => 1.50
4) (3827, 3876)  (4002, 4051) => 2.09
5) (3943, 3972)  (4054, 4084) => 1.84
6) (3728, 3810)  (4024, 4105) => 1.70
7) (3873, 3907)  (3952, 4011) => 1.26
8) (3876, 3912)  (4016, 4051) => 1.61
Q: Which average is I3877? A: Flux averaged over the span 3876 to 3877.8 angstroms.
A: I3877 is 10.8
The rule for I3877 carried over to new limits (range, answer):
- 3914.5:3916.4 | 14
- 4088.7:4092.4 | 20.4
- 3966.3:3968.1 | 4.68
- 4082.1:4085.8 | 19.3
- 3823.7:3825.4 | 7.54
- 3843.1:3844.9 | 11.4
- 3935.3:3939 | 5.78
